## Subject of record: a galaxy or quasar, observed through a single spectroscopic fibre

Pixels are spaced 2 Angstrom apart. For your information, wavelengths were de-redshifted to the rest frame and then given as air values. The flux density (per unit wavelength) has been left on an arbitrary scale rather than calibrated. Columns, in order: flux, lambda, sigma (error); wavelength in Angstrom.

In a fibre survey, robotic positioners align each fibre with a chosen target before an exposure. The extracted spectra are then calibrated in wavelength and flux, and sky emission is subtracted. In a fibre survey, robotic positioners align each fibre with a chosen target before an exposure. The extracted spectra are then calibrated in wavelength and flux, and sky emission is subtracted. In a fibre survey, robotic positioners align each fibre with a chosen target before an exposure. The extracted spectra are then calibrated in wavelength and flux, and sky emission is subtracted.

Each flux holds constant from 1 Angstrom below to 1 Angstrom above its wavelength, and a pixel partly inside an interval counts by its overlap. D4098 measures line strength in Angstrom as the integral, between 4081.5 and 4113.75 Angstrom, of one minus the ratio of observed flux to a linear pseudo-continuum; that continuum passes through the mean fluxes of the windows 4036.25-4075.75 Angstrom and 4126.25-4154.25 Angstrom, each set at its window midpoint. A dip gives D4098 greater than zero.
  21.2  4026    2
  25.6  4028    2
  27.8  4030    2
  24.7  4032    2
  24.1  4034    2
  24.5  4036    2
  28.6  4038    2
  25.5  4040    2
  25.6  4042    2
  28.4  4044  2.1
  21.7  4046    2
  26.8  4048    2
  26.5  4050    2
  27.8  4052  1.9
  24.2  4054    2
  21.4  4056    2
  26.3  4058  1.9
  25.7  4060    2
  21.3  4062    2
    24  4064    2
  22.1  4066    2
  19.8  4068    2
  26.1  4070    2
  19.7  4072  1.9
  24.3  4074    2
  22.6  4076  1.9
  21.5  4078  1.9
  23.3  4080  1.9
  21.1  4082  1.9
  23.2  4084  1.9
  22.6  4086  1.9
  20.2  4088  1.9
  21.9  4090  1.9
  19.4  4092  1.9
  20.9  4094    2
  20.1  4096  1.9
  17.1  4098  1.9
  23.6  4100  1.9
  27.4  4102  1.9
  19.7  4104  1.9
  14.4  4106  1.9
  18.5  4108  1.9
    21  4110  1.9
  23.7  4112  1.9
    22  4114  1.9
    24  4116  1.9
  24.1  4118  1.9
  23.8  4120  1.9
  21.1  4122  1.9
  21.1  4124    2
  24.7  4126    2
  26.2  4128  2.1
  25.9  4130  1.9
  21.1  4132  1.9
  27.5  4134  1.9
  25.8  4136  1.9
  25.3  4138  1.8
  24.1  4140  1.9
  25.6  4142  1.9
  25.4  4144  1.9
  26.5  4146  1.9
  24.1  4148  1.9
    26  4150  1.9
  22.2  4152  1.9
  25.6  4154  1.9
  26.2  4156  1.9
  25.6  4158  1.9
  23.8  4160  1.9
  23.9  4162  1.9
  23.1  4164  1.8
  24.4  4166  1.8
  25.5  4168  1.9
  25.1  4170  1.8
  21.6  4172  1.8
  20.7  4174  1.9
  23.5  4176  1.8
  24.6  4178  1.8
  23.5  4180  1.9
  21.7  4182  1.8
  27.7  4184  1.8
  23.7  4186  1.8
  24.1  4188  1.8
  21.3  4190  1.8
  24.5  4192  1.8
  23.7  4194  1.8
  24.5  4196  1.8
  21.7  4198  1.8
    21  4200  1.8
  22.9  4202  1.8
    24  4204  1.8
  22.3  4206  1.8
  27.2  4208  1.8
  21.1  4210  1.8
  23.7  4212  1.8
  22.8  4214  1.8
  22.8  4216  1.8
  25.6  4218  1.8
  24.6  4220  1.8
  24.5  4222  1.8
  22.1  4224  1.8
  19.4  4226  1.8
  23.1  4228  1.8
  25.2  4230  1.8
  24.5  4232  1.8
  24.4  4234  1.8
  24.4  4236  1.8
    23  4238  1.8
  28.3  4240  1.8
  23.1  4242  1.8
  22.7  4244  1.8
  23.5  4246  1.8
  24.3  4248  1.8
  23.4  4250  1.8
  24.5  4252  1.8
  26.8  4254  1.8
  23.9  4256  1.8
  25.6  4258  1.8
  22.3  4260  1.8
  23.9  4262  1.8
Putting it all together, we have 5.0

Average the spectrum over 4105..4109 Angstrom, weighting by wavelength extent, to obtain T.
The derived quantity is 16.4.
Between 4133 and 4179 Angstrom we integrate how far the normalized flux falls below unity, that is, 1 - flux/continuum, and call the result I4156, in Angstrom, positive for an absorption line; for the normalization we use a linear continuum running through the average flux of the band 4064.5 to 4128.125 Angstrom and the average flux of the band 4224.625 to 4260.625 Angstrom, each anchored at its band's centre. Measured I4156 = -3.8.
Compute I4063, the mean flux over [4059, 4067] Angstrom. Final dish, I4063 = 23.3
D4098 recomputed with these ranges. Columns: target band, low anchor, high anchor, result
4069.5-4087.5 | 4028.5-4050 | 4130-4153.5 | 2.1 Angstrom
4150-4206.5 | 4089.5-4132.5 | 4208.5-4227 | -2.7 Angstrom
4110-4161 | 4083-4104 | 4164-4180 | -3.9 Angstrom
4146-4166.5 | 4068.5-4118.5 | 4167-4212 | -1.6 Angstrom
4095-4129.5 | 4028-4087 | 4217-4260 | 3.1 Angstrom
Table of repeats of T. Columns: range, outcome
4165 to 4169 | 24.9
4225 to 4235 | 23.3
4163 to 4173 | 23.9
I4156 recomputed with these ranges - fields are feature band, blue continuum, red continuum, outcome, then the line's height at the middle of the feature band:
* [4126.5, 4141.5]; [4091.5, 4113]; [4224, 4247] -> -2.7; 21.3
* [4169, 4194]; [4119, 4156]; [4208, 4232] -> 0.5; 24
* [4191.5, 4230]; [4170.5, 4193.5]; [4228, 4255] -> 1.0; 23.9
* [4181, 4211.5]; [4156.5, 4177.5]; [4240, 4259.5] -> 0.7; 24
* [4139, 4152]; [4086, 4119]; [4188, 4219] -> -1.7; 22.1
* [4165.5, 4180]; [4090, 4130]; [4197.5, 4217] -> -0.7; 22.6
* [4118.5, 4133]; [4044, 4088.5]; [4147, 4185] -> 0.3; 23.9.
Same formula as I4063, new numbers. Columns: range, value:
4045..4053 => 25.7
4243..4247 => 23.1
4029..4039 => 25.9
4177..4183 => 23.3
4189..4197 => 23.5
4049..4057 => 25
